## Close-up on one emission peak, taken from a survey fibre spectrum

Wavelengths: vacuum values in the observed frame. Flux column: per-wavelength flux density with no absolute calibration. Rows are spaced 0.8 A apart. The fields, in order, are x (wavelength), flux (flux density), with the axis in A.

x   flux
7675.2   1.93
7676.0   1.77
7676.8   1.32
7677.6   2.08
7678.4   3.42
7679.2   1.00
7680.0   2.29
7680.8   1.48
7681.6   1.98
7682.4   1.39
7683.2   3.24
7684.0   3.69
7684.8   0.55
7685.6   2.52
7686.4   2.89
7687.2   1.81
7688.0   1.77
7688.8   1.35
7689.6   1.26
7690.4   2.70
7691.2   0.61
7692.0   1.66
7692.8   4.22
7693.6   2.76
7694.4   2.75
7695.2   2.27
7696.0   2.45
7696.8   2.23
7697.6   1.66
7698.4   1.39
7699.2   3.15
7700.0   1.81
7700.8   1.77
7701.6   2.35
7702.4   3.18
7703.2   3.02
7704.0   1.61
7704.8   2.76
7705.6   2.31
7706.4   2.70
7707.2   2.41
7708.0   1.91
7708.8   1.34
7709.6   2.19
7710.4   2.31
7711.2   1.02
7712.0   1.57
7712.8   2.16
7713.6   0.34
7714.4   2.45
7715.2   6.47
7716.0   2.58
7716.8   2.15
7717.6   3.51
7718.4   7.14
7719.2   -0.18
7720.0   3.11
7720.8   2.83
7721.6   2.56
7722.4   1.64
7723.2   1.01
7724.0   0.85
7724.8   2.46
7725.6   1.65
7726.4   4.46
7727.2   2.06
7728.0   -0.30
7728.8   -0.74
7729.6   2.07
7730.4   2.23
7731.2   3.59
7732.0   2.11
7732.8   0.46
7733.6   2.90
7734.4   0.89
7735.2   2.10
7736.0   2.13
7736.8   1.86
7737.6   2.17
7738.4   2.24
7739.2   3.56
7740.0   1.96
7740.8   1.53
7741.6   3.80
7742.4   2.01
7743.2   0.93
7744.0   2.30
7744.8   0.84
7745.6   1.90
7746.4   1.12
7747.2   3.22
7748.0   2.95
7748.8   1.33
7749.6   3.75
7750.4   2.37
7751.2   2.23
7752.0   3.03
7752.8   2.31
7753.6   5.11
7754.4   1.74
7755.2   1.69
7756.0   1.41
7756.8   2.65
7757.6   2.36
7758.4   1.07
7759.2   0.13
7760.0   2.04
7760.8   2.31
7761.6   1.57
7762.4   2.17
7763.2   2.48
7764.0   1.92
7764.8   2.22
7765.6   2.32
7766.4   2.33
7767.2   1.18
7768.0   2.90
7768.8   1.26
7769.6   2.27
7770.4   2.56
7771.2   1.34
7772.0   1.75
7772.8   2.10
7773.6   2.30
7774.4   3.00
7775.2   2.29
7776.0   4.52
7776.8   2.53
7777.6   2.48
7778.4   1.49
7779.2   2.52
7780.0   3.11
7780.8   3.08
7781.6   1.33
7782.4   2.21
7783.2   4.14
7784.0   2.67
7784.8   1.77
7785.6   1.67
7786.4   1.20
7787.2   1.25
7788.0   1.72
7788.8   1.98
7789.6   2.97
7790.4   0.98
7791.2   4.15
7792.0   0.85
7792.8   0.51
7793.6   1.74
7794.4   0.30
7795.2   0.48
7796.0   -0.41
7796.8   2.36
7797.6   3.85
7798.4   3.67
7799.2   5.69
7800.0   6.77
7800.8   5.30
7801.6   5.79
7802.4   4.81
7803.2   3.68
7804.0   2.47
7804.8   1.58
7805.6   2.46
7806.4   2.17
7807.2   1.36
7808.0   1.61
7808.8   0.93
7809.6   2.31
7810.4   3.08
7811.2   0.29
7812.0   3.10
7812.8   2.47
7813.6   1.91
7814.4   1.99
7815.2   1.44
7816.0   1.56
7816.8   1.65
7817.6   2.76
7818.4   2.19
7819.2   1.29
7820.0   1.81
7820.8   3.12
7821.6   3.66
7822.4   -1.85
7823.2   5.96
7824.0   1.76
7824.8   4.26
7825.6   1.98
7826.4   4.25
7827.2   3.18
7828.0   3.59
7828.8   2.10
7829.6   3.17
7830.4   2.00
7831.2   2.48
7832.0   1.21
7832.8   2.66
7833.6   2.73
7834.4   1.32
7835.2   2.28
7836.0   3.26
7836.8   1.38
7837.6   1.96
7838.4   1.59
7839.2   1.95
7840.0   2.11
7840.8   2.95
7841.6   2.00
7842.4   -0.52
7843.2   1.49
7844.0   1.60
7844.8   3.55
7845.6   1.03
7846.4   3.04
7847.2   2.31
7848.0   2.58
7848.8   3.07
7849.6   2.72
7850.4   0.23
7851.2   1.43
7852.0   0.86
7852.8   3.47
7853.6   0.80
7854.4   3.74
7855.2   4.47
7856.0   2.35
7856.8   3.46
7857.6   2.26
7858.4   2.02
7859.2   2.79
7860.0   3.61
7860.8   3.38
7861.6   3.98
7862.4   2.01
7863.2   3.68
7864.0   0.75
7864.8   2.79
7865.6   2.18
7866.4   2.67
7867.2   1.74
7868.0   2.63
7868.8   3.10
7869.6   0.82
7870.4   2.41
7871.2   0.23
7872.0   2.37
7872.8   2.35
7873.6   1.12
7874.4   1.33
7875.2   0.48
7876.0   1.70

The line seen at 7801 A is H-alpha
